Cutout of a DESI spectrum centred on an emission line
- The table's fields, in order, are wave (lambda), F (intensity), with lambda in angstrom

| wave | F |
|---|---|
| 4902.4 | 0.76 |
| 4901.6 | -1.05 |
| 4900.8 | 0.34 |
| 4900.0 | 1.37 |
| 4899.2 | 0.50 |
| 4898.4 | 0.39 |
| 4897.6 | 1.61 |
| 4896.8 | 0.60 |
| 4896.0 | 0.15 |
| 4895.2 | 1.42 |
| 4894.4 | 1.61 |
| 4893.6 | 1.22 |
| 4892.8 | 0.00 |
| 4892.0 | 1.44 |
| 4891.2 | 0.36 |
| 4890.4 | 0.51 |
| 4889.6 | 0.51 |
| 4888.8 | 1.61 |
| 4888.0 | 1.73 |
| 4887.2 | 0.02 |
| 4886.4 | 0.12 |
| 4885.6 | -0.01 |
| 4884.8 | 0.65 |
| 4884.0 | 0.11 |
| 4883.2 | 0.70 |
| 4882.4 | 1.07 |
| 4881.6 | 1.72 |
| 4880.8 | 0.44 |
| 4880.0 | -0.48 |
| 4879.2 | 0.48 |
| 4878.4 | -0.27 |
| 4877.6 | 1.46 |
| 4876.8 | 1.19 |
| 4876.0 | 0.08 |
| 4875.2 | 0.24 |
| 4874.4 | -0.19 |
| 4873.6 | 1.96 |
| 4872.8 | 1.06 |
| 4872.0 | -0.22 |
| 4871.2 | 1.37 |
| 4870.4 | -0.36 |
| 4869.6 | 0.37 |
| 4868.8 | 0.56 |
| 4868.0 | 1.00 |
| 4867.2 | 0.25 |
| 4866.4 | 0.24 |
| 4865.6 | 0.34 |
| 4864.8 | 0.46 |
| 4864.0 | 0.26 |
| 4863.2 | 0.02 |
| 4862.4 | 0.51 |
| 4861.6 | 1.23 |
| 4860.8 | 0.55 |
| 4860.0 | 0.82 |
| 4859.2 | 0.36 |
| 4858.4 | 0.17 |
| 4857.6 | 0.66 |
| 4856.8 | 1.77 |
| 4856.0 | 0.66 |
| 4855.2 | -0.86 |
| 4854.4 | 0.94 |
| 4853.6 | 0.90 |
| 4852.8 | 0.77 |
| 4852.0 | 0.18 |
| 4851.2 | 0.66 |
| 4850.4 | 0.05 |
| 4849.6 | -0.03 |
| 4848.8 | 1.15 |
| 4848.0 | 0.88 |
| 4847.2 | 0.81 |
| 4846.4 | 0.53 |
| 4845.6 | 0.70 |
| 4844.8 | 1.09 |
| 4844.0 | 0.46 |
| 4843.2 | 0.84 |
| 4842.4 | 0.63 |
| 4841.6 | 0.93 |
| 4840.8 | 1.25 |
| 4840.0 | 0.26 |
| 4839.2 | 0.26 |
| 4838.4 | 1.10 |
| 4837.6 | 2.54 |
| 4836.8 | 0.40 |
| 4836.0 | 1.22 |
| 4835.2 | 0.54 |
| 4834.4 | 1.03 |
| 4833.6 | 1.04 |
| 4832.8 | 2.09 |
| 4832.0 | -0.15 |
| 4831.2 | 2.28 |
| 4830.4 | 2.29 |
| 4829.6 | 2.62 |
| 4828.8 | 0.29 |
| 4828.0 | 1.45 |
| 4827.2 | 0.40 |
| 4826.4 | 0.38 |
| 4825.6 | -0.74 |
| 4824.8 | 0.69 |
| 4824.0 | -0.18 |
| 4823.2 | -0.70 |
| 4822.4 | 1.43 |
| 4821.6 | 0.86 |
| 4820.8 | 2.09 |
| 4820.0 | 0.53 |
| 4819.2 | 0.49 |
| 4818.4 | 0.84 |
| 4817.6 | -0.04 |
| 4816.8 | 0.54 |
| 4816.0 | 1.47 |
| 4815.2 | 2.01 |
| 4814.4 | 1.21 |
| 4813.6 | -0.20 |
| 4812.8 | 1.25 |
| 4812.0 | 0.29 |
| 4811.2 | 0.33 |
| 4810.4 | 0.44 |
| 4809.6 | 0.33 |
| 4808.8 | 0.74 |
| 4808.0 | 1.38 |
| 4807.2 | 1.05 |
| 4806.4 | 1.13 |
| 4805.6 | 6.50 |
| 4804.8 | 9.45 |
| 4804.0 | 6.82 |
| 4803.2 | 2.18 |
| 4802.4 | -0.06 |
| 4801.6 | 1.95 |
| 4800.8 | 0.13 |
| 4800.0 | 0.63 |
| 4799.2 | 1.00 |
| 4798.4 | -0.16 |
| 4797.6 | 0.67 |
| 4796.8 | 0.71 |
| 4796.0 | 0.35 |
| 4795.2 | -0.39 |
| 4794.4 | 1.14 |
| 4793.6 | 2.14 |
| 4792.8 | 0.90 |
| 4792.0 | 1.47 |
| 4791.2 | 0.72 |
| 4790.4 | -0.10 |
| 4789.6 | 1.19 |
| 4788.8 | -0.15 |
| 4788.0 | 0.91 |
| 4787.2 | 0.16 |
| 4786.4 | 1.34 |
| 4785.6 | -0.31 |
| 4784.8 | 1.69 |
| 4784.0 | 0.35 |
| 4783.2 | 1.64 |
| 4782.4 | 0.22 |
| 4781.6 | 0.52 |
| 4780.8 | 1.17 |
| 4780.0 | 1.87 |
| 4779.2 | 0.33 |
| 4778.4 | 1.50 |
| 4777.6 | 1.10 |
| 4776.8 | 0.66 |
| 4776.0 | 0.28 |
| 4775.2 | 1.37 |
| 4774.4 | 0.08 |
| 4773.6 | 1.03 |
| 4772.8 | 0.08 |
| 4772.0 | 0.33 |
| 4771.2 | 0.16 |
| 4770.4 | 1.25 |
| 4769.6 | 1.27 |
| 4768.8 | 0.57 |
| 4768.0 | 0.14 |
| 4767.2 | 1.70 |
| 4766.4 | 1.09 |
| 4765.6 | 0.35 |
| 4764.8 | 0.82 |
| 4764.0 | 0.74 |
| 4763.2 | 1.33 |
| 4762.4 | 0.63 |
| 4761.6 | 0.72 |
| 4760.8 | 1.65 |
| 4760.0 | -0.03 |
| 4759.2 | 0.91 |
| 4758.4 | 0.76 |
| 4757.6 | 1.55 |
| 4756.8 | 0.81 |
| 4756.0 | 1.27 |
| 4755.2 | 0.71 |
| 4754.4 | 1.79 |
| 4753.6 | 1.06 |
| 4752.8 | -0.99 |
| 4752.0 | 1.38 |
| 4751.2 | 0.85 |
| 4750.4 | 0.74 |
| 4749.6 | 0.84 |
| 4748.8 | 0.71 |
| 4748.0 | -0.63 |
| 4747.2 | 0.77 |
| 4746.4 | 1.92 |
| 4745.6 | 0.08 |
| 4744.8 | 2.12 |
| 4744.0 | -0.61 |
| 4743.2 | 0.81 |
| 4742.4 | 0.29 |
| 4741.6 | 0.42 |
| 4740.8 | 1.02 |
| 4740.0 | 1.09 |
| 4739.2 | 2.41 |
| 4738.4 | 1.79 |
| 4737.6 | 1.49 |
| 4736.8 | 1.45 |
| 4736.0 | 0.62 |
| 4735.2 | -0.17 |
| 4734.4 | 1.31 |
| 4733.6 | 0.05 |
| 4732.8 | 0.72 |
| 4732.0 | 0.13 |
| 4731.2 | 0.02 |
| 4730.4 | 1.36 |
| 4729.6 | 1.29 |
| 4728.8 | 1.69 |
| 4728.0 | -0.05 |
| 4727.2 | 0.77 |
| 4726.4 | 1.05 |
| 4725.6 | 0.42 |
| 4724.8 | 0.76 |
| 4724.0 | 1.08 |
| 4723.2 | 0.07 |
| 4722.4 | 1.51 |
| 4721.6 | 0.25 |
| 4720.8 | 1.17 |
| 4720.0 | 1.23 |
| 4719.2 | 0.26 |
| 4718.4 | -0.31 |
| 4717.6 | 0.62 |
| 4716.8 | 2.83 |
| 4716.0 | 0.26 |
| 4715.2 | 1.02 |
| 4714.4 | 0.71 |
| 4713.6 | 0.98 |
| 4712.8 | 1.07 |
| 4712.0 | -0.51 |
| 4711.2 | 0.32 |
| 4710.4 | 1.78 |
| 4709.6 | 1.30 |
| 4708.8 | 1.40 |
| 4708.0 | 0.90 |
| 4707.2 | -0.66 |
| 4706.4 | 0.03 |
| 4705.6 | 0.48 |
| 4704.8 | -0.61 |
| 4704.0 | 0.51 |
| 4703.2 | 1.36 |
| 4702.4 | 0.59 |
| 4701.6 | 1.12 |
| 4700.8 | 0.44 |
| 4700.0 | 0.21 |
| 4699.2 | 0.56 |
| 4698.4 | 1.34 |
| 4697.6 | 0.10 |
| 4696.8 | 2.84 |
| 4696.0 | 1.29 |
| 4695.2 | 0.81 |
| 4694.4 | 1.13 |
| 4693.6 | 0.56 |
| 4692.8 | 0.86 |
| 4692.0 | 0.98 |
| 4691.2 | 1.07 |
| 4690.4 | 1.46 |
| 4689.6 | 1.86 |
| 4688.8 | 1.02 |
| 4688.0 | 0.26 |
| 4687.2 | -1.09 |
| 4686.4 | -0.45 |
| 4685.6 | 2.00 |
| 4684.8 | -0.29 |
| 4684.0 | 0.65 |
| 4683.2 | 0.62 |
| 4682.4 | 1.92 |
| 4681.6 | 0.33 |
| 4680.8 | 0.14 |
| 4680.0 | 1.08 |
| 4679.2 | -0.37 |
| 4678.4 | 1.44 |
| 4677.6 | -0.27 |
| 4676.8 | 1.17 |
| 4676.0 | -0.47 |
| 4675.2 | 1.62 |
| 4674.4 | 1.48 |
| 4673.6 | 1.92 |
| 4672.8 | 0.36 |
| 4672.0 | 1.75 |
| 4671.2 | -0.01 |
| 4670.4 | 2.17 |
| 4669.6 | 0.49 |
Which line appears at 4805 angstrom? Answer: H-gamma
